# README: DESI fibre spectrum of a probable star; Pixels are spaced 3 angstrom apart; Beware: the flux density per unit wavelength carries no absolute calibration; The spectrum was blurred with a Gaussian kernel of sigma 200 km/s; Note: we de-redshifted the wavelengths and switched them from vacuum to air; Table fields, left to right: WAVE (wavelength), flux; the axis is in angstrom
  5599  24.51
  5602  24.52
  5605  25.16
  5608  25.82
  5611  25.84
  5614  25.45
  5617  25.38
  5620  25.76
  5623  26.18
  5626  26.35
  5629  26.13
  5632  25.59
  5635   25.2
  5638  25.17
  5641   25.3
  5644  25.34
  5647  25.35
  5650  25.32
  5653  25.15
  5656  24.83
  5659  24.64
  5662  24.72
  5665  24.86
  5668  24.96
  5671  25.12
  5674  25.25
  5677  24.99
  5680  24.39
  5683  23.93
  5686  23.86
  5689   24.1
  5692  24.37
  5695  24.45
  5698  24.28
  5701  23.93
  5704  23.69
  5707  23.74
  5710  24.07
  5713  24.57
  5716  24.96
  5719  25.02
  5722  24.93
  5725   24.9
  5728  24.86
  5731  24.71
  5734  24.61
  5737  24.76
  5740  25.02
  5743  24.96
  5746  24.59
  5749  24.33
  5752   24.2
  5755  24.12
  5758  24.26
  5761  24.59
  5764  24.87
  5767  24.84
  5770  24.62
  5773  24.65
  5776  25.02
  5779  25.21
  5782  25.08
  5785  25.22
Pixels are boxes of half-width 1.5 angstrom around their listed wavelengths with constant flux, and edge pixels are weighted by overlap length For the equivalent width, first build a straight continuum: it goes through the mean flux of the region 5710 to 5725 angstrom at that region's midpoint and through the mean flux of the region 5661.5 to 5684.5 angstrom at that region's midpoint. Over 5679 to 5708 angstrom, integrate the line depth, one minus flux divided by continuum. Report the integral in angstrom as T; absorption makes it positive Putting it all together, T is 0.8 angstrom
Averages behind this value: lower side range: 24.8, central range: 24.1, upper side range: 24.8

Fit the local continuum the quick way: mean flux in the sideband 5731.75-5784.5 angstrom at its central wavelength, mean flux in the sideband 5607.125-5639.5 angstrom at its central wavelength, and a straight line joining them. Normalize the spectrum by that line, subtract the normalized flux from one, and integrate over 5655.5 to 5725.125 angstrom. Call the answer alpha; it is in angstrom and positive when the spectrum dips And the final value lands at 1.9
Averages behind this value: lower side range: 25.7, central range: 24.5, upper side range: 24.7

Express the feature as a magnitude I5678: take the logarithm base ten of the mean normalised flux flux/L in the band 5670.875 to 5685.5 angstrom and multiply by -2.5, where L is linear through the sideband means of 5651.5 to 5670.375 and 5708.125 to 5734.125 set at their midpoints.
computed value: 0.01 mag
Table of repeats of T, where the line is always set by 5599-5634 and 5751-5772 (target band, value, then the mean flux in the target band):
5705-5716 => 0.3 angstrom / 24.2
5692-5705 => 0.4 angstrom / 24.1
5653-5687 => 0.6 angstrom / 24.7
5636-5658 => 0.2 angstrom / 25.2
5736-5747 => -0.1 angstrom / 24.8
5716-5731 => -0.1 angstrom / 24.9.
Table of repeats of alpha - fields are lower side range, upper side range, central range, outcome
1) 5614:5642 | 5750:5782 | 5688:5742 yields 1.1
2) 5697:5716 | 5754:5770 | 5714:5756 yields -0.7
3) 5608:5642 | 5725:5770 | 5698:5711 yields 0.6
